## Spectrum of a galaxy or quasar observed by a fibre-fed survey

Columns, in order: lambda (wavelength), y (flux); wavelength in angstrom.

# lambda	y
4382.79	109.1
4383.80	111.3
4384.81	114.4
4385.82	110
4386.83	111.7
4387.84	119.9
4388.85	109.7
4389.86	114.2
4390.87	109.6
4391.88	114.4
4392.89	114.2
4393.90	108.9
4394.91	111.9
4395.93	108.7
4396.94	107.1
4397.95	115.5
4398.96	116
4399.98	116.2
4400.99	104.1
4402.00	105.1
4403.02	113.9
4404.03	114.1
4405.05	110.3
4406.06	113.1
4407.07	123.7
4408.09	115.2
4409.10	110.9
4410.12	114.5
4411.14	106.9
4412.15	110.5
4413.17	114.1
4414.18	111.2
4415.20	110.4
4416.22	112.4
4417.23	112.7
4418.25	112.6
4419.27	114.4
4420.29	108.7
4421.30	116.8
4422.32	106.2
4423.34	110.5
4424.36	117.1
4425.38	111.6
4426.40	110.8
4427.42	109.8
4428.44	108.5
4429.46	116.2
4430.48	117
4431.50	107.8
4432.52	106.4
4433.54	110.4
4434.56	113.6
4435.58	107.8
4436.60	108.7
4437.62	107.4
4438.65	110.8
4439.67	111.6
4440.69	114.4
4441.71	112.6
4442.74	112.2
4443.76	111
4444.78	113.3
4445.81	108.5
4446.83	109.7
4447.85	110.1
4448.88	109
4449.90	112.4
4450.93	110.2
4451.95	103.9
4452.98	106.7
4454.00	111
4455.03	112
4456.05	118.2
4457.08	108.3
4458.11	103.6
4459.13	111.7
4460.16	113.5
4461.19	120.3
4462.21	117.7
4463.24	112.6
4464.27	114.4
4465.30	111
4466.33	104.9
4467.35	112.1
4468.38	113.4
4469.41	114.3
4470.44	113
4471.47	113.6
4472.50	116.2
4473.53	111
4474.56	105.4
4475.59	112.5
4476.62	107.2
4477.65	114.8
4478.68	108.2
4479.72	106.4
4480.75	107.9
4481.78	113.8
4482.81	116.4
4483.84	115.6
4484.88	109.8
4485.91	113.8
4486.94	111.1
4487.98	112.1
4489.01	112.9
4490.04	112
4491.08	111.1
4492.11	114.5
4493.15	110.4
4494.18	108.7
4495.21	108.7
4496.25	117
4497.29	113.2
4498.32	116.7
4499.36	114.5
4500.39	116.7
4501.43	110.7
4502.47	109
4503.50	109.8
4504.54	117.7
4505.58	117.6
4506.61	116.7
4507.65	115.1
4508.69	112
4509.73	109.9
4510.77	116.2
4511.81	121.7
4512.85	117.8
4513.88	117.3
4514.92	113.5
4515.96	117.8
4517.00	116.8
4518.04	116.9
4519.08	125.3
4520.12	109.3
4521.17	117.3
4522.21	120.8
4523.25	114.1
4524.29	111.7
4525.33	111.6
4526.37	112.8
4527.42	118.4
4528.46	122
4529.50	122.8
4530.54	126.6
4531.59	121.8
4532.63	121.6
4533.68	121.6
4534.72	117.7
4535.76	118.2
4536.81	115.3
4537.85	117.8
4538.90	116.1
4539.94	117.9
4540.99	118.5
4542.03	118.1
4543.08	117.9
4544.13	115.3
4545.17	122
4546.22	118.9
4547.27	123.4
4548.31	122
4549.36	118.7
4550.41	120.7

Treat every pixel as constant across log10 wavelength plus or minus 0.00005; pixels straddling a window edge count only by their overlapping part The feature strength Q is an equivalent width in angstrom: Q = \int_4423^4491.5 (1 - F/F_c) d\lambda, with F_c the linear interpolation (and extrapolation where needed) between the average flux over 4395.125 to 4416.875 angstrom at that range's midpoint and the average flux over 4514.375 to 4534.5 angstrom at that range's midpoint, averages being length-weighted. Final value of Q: 1.9 angstrom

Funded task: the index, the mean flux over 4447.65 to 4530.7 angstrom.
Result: 113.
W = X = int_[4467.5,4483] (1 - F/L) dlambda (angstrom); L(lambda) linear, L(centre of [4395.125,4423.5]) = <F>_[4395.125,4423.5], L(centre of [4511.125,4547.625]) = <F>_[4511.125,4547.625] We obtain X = 0.52 angstrom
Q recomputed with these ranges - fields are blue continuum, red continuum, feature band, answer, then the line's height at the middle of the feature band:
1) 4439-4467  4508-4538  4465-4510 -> 0.8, 114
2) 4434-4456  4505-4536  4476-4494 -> 0.4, 114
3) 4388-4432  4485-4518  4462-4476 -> 0.1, 113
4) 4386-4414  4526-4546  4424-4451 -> 0.8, 114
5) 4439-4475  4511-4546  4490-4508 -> 0.3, 115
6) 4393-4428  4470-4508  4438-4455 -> 0.3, 112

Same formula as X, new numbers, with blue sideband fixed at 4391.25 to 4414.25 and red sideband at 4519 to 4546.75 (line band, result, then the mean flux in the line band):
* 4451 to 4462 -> 0.3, 111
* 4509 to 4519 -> 0.0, 117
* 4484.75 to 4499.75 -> 0.5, 112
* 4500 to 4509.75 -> 0.3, 114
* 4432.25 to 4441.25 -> 0.3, 110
